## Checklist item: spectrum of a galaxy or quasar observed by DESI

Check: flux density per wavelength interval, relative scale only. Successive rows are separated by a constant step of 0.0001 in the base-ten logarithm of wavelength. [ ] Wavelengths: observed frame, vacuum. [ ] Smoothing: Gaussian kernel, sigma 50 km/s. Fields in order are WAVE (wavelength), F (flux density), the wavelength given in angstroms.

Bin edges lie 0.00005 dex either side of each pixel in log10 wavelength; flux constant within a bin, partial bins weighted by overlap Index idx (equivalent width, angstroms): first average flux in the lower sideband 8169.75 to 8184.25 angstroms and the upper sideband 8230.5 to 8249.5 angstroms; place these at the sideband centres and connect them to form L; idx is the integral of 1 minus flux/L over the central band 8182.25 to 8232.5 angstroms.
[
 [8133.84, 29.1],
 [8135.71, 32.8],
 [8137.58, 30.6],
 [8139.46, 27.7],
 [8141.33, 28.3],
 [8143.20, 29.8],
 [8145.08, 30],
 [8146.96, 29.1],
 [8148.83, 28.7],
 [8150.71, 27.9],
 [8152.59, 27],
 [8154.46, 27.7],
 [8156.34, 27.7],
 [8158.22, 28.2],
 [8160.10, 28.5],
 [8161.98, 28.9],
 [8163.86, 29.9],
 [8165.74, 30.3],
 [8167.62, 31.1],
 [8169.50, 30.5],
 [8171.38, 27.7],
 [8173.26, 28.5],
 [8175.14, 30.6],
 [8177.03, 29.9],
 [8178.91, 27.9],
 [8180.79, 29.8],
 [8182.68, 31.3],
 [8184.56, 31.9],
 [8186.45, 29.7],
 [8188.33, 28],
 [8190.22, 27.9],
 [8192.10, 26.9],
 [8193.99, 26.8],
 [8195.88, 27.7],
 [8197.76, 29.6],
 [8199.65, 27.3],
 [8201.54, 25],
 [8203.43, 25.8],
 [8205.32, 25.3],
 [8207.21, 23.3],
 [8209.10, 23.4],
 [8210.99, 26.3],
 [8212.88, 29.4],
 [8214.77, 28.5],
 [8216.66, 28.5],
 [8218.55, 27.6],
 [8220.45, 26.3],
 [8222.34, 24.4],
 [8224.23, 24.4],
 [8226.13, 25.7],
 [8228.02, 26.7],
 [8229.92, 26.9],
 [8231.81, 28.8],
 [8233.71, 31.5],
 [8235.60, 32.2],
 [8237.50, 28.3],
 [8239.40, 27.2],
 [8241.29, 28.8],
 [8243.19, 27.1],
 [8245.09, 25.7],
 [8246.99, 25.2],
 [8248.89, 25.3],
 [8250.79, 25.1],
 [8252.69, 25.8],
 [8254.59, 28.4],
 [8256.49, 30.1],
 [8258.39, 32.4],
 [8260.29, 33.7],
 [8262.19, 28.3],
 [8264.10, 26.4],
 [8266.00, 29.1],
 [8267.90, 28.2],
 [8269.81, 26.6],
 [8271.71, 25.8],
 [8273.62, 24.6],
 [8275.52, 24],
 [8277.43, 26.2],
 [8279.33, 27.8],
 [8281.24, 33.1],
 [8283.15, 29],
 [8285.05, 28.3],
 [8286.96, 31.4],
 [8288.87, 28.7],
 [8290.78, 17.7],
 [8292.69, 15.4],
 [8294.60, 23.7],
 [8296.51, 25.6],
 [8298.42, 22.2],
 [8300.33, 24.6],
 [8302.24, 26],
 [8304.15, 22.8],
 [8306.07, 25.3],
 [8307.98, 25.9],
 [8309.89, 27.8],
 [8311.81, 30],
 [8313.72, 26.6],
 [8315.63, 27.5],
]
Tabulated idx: 3.0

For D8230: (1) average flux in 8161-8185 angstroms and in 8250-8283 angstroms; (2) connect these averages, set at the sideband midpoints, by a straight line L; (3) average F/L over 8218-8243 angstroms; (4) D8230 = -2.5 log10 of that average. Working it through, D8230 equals 0.04 mag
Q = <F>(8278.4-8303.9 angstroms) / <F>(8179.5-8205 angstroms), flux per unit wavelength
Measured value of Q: 0.91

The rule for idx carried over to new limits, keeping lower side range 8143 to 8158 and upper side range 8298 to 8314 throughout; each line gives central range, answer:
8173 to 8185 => -0.9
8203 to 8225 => 1.0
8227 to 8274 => -2.2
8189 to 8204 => 0.2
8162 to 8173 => -0.6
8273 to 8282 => -0.3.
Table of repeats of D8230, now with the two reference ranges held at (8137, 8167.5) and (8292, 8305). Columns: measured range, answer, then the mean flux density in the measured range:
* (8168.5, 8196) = -0.05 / 29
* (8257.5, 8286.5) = -0.17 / 28.3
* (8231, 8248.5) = -0.11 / 28.2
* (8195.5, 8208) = 0.02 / 26.3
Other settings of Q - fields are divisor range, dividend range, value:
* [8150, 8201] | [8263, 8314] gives 0.90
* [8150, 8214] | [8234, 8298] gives 0.96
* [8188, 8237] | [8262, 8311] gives 0.96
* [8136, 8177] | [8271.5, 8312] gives 0.88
